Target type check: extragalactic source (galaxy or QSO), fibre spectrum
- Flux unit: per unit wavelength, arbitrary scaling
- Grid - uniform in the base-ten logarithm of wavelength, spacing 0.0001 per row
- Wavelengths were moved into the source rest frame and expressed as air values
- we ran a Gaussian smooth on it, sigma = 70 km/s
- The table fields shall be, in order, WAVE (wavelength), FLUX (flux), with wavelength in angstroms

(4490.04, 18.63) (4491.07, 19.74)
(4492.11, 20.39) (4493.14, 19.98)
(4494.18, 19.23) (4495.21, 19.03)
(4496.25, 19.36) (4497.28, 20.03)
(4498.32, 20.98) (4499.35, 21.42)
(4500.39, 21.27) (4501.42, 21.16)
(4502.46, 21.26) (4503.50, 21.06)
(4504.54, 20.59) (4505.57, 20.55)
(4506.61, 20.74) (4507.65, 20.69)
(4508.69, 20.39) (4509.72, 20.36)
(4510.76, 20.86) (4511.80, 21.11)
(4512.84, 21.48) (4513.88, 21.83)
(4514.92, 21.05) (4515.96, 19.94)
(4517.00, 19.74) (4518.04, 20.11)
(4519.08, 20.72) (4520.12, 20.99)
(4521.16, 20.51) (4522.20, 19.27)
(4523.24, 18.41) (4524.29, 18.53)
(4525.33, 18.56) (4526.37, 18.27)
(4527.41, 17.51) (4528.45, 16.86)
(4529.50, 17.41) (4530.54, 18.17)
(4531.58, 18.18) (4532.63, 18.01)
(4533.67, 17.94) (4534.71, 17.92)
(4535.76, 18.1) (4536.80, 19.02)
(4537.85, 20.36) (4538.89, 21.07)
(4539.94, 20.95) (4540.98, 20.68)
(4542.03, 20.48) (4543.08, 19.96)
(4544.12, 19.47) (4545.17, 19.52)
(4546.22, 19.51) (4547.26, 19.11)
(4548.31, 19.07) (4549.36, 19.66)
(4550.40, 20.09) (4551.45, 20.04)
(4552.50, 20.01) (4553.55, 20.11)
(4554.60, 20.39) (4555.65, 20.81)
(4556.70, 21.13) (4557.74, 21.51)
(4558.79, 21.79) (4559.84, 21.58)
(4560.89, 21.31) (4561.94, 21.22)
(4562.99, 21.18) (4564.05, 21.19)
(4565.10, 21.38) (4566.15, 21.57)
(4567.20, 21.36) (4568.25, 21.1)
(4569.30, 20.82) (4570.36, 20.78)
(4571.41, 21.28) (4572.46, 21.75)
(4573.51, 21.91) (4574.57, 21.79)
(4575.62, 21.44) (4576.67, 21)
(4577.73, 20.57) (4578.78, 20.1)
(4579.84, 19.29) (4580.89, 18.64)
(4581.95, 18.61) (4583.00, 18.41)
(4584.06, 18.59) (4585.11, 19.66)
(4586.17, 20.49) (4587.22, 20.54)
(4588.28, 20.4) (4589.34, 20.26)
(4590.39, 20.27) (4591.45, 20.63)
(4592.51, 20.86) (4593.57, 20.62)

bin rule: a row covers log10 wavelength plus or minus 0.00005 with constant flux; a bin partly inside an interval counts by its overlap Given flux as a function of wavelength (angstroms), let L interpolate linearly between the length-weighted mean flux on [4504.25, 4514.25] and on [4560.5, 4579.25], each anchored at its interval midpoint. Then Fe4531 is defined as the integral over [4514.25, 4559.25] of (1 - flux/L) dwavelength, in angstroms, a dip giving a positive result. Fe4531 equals 3.1 angstroms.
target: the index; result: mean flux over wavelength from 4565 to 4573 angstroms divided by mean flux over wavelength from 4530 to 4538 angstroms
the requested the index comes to 1.2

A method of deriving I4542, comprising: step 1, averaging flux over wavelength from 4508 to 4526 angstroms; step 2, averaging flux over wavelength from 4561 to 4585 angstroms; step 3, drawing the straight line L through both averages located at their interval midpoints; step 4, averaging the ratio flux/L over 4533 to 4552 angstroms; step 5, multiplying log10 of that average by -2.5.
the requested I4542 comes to 0.044 mag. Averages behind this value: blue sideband 20.2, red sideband 20.6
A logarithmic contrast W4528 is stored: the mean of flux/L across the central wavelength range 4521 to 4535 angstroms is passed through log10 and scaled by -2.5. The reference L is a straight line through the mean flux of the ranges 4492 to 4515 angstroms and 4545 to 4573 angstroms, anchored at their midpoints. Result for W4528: 0.14 mag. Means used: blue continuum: 20.6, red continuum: 20.7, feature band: 18.2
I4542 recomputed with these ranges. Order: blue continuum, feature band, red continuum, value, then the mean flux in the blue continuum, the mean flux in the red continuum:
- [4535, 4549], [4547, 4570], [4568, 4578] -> -0.011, 19.7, 21.3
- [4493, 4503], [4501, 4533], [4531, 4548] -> 0.007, 20.4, 19.4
